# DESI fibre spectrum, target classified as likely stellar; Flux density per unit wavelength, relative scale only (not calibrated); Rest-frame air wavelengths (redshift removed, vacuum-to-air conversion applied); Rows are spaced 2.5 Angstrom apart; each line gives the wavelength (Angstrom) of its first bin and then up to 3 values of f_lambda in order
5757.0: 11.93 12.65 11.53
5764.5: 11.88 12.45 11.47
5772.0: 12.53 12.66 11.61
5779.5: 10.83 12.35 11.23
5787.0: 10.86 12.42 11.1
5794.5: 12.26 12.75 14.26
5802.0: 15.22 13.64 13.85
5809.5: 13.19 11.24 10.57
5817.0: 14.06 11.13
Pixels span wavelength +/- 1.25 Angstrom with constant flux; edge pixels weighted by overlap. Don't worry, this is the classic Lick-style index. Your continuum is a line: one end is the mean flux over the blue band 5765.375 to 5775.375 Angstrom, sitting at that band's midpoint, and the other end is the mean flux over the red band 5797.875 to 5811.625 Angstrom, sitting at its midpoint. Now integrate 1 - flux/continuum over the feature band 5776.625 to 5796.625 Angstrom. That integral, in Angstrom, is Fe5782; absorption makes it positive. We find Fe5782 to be 2.1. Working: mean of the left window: 12.2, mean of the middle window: 11.6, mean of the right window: 13.8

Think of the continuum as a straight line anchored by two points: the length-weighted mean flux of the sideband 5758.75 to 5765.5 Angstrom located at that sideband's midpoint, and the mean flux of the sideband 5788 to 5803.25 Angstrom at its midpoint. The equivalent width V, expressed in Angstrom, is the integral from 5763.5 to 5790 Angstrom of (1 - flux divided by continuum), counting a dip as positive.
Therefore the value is 1.2 Angstrom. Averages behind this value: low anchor 12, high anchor 13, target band 11.8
